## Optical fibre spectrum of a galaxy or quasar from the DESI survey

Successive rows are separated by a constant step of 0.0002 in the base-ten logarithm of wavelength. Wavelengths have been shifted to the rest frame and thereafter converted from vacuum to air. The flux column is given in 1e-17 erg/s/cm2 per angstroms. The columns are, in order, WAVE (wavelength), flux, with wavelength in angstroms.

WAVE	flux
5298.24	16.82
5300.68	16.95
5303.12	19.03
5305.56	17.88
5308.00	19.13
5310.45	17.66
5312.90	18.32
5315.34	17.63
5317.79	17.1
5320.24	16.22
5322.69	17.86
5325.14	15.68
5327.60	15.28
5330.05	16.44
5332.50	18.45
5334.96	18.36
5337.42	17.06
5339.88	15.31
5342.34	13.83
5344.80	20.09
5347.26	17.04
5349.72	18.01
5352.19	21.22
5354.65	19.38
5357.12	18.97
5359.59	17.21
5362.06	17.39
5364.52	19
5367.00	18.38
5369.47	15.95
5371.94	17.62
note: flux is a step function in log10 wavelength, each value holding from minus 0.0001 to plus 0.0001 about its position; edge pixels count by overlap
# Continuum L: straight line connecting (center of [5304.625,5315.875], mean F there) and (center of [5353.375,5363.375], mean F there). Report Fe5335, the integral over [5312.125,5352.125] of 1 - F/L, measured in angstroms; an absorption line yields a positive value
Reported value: 2.3 angstroms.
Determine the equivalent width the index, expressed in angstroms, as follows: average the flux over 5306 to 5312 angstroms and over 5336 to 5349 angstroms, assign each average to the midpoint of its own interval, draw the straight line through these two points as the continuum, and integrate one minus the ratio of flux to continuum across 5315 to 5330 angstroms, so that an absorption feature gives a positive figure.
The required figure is 1.0 angstroms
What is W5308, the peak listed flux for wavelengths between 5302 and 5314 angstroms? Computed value 19.13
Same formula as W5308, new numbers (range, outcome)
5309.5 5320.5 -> 18.32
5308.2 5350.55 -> 20.09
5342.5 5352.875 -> 21.22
